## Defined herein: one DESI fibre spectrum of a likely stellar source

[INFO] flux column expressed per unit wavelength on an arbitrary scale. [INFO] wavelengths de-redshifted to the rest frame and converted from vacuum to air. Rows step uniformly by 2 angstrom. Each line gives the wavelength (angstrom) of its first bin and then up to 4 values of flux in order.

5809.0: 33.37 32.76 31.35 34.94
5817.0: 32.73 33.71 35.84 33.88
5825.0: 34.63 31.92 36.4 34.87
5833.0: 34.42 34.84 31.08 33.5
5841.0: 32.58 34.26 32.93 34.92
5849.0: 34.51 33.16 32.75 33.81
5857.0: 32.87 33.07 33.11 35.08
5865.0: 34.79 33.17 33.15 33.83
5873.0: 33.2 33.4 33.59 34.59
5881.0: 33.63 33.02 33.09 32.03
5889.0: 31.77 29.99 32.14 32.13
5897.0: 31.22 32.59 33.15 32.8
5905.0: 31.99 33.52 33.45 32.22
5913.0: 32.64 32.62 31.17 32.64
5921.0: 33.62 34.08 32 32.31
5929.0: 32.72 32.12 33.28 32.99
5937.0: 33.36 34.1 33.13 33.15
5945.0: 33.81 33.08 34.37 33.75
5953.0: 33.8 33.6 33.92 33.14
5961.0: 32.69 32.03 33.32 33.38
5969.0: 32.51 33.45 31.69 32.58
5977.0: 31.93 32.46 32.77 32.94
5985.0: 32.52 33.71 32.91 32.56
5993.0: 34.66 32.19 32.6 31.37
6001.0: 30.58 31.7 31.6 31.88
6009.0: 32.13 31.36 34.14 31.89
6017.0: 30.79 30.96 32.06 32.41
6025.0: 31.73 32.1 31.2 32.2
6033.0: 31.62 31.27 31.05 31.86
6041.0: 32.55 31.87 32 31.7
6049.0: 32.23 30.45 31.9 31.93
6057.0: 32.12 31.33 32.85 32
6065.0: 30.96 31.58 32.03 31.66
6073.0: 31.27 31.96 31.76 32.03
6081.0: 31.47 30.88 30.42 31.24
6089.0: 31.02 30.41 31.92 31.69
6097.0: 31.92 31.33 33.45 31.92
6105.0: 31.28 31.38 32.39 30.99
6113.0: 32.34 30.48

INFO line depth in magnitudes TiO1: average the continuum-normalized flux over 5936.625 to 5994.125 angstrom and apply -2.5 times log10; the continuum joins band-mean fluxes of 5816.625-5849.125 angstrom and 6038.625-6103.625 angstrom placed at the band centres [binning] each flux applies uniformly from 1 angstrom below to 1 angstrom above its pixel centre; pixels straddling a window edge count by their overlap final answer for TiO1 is -0.015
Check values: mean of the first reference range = 34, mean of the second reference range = 31.7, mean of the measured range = 33.1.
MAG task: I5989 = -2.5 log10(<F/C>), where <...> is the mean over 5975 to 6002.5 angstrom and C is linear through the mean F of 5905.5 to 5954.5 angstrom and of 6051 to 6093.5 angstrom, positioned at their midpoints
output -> -0.003 mag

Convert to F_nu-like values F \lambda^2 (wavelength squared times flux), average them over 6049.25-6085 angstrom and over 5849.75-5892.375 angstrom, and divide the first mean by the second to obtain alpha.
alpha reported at 1.0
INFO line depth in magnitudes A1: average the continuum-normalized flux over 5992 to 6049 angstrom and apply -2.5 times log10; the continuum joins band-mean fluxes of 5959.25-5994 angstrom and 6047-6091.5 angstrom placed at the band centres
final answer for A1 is 0.01 mag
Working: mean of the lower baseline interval 32.8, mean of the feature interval 31.9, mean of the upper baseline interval 31.5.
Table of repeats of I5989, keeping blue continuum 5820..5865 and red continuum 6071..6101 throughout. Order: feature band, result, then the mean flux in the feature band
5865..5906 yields 0.02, 32.8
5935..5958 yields -0.03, 33.6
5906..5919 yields 0.02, 32.6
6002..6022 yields 0.01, 31.9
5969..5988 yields 0.00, 32.7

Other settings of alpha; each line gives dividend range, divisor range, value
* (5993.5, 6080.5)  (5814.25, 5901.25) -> 1.01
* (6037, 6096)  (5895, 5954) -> 1.01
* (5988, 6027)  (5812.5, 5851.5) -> 1.01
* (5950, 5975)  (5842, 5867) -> 1.02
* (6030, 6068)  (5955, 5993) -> 0.99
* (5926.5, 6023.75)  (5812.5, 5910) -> 1.02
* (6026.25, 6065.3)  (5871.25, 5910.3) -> 1.02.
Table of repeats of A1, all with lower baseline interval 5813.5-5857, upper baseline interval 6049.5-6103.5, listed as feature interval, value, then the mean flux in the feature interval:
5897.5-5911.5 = 0.014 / 32.8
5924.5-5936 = 0.012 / 32.6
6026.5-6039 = 0.015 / 31.6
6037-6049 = 0.000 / 31.9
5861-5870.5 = -0.012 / 33.9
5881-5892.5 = 0.041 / 32.1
